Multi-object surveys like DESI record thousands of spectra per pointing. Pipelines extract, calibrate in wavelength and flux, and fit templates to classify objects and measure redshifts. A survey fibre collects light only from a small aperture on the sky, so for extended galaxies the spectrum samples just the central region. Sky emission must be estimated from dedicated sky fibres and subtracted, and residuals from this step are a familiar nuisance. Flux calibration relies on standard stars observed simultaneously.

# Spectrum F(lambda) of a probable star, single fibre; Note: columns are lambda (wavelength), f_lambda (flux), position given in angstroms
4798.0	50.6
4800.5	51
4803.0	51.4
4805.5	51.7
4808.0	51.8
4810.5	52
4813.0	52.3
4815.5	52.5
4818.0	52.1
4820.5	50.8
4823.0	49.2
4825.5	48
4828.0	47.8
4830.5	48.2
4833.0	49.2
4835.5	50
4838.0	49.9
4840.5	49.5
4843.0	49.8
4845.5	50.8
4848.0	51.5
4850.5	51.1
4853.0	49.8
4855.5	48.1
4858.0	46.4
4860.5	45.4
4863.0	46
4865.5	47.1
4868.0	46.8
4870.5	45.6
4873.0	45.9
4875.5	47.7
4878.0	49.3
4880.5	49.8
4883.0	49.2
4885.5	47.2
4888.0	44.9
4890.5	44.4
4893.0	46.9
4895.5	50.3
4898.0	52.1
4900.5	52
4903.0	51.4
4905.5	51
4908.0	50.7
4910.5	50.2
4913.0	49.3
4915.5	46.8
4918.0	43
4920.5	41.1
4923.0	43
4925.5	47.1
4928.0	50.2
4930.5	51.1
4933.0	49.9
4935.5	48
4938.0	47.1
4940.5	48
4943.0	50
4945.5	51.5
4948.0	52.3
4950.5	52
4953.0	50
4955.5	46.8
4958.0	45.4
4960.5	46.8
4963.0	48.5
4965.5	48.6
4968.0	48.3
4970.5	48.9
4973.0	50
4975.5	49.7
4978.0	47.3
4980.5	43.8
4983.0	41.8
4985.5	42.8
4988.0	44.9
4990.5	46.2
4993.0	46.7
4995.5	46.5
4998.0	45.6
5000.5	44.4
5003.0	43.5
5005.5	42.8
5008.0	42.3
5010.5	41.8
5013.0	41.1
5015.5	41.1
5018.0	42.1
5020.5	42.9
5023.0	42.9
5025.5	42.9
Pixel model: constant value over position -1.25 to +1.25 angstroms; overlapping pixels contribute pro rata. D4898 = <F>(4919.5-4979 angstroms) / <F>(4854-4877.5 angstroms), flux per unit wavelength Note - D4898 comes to 1.04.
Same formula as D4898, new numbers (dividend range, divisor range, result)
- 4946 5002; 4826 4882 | 0.97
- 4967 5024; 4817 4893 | 0.92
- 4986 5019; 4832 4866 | 0.89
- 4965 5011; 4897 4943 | 0.94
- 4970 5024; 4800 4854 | 0.88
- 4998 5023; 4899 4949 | 0.88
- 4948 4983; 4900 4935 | 1.00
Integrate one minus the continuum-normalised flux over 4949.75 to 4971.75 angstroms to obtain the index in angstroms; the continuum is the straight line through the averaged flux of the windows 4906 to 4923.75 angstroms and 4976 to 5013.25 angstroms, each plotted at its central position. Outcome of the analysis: -1.5 angstroms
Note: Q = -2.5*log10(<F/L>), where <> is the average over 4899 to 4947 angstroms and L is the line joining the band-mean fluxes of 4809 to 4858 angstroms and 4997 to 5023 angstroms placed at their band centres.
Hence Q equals -0.05 mag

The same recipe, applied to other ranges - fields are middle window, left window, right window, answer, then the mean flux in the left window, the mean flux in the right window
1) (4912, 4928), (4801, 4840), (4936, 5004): 0.07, 50.5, 47.3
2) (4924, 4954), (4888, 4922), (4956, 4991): -0.05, 48.2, 46.7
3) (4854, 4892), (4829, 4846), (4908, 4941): 0.04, 49.5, 47.4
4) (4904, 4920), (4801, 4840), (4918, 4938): -0.02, 50.5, 46.9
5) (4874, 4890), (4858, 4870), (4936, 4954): -0.02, 46.3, 50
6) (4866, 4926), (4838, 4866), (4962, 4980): 0.02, 48.8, 48.6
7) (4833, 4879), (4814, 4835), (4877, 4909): 0.02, 49.8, 49.2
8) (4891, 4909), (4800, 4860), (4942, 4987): -0.03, 50.1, 48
